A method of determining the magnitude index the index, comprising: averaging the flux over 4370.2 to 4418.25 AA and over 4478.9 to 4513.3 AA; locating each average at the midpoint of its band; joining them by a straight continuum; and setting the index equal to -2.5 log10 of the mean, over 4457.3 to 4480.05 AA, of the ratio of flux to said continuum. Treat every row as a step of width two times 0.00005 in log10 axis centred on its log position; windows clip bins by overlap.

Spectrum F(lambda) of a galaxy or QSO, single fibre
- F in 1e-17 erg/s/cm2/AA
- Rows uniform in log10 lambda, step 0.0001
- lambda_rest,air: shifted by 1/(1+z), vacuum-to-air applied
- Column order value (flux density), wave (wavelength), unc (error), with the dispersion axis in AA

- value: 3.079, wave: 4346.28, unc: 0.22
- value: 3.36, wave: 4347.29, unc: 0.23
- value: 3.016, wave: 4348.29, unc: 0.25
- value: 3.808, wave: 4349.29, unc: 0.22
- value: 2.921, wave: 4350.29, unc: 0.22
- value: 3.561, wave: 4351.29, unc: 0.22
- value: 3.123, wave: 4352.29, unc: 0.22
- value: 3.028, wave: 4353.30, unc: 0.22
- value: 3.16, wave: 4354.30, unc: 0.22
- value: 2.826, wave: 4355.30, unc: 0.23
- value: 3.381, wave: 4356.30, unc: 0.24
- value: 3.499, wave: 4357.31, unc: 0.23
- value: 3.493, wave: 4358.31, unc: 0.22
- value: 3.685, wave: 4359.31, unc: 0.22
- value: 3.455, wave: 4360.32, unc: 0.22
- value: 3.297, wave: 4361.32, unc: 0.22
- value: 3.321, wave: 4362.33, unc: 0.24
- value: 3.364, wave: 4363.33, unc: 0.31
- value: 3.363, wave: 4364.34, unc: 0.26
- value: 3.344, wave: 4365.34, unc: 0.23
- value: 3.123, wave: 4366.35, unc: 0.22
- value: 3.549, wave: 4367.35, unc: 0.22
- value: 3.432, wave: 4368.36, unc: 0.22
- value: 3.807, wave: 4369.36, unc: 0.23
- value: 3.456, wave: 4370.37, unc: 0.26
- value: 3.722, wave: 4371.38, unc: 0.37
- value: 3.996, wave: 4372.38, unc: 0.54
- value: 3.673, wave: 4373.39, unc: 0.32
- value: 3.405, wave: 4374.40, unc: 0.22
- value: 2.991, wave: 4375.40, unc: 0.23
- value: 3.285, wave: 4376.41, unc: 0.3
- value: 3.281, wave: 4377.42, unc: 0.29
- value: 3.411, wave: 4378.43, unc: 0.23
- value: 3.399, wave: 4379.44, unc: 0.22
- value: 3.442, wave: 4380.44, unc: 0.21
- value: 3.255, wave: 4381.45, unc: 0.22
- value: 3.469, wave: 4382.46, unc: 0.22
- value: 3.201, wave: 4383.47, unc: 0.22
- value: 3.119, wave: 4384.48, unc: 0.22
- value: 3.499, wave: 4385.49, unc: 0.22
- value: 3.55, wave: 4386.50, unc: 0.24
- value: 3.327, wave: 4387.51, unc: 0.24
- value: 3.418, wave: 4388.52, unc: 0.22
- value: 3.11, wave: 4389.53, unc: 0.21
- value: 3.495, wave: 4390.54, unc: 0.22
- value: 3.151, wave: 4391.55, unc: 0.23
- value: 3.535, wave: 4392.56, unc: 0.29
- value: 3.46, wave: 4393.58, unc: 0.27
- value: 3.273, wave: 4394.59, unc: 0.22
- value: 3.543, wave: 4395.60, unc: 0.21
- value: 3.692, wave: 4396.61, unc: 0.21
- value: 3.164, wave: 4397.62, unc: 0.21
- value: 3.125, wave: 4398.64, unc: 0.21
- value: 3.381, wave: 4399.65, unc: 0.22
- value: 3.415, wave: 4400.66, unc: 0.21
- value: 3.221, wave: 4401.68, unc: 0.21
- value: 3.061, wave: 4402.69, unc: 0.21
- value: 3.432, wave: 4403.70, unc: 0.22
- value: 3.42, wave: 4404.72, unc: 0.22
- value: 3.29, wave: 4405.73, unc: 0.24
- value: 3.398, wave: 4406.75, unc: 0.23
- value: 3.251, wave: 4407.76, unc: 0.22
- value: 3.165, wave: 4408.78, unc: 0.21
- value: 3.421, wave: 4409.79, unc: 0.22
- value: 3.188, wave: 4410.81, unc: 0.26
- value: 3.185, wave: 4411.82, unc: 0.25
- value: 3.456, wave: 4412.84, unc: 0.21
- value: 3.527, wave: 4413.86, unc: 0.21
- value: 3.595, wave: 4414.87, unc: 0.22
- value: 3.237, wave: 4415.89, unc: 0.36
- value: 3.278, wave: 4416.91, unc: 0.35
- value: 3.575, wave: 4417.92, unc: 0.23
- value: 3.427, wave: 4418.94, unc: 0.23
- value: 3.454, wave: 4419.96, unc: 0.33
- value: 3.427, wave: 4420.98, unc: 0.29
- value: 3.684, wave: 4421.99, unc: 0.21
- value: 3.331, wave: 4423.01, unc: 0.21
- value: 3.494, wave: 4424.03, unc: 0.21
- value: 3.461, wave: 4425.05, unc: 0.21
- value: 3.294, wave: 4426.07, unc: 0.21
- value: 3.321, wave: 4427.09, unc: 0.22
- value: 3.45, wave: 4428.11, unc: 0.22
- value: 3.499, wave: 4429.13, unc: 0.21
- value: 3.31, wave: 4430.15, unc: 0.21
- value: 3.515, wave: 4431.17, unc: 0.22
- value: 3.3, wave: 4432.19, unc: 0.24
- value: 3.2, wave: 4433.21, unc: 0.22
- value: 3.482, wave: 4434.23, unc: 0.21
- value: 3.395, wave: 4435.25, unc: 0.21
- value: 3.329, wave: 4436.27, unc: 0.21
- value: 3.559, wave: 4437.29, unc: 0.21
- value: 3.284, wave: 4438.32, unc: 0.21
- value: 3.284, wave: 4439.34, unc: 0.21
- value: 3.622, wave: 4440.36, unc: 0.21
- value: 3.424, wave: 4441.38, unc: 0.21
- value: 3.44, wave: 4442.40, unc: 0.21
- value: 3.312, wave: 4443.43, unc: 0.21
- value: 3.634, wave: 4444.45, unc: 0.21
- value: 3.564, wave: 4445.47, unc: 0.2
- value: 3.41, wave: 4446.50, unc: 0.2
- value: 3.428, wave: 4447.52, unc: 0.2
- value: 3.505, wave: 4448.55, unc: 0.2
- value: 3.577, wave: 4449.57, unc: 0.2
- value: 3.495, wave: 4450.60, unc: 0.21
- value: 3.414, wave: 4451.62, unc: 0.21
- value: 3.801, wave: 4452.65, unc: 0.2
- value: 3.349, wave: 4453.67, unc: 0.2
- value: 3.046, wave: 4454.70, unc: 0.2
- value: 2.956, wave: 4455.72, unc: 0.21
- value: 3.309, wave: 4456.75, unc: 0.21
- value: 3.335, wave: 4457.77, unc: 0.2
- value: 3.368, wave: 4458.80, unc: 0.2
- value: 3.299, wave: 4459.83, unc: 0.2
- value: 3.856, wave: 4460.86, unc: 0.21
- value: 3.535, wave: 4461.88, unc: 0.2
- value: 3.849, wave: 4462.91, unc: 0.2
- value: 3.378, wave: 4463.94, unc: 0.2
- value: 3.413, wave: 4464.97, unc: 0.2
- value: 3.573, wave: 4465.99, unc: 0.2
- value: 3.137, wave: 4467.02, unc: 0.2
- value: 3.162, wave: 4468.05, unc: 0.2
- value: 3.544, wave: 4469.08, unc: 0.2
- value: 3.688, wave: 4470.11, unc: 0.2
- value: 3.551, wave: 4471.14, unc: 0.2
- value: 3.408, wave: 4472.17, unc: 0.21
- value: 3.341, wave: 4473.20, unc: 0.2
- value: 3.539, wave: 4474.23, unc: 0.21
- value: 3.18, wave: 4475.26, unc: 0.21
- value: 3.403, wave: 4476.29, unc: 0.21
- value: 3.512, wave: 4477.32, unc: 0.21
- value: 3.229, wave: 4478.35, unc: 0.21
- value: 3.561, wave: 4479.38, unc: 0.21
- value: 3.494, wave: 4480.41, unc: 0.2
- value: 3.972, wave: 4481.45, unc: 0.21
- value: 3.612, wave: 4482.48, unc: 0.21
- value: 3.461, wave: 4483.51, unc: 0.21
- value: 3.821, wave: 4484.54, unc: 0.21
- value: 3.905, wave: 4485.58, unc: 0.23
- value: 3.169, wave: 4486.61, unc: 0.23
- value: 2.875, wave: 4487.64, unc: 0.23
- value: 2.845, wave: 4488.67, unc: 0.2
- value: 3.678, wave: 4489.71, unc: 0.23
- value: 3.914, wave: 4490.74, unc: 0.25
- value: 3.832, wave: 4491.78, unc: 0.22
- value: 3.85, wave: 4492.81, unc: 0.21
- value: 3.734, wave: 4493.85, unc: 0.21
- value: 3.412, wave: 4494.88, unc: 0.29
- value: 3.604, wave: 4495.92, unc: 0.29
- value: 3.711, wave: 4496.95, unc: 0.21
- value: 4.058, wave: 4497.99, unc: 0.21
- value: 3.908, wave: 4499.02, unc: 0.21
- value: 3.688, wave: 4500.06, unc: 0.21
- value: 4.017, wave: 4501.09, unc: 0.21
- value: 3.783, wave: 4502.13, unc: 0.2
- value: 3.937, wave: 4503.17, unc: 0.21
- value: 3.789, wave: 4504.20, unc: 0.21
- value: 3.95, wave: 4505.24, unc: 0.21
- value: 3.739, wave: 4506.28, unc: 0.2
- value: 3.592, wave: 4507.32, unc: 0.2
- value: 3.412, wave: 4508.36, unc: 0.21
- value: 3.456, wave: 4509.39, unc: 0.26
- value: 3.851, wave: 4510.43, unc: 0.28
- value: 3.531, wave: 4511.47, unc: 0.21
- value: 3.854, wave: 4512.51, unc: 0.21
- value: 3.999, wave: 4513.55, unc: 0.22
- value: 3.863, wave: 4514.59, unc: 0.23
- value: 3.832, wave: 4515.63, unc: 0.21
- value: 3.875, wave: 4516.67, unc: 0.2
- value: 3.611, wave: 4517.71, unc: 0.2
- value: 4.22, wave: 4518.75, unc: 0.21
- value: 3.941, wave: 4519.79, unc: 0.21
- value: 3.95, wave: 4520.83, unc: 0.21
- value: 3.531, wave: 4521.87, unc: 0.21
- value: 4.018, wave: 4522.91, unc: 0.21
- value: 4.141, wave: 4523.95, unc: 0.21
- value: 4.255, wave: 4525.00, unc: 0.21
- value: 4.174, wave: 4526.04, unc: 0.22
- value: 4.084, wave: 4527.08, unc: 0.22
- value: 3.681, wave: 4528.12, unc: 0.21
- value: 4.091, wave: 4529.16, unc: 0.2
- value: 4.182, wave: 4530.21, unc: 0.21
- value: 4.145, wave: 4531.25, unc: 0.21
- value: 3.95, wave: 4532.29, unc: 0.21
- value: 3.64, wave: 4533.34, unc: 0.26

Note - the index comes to 0.043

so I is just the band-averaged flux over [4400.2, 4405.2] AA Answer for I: 3.3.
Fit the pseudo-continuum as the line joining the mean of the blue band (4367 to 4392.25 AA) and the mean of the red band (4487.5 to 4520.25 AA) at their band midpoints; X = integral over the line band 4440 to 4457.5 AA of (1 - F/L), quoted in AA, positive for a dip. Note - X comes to 0.8 AA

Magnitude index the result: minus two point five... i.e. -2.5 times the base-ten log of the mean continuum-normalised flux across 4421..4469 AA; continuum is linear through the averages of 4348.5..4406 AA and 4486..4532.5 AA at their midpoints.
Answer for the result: 0.05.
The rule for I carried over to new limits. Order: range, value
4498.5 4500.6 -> 3.82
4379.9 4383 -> 3.39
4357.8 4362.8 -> 3.45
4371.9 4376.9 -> 3.47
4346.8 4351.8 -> 3.34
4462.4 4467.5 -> 3.47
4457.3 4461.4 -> 3.46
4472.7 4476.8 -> 3.37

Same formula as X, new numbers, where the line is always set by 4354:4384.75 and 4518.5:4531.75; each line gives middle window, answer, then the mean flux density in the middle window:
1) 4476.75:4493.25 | 1.4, 3.54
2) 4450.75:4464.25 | 1.2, 3.43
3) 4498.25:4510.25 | 0.6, 3.76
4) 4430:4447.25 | 1.2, 3.42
